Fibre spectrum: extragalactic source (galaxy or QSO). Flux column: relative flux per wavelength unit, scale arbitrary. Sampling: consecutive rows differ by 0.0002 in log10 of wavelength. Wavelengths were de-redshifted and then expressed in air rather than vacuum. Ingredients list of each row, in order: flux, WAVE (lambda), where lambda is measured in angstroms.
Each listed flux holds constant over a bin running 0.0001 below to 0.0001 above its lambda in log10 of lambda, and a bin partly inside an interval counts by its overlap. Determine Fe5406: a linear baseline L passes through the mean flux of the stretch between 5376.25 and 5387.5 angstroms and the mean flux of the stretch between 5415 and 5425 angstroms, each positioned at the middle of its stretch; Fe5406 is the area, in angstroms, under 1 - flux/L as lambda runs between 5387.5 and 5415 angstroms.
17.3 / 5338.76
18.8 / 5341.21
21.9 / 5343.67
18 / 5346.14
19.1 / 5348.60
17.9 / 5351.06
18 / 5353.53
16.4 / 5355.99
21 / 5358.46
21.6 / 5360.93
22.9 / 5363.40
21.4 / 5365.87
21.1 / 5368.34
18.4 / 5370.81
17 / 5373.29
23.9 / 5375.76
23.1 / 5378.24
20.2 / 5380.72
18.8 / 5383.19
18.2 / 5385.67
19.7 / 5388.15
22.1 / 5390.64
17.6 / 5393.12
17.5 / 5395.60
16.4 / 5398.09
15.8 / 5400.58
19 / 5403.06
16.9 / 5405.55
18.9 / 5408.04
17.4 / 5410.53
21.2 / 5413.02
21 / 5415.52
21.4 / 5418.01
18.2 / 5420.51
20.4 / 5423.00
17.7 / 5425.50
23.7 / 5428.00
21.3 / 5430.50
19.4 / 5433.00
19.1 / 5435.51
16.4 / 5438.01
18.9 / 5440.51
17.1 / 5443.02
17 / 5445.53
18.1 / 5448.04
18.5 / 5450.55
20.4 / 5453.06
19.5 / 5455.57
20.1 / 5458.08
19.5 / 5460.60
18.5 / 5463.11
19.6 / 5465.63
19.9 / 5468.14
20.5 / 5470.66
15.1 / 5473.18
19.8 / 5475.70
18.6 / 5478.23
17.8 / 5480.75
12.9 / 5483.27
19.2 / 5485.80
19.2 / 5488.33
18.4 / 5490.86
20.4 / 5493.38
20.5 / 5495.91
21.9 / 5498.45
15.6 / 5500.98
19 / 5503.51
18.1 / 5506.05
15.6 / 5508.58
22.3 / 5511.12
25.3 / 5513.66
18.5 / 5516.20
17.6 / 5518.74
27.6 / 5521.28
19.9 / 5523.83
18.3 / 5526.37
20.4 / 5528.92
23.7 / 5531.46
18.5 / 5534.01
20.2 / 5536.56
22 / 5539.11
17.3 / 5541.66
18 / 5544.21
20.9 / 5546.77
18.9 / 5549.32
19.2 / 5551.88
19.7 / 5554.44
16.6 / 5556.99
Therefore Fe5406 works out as 2.3 angstroms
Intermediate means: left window 20.3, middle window 18.4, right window 20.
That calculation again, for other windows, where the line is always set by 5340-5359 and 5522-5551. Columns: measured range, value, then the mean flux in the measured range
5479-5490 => 1.27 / 17.4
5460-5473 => 0.20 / 19.2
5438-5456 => 1.02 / 18.3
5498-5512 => 0.92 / 18.5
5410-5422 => -0.49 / 20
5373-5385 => -1.13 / 20.8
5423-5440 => -0.28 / 19.6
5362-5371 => -1.12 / 21.3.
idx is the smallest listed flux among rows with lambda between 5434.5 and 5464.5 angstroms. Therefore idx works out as 16.4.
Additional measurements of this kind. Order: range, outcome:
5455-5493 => 12.9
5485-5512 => 15.6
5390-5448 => 15.8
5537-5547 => 17.3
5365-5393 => 17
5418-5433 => 17.7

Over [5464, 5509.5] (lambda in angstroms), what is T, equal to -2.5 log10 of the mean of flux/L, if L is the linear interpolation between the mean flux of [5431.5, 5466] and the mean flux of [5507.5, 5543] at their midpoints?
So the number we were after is 0.06 mag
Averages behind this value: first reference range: 18.7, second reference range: 20.5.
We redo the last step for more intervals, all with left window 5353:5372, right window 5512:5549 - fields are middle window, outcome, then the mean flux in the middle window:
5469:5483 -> 0.14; 18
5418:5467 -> 0.06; 19.2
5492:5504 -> 0.05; 19.5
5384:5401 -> 0.11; 18.3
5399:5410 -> 0.15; 17.6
